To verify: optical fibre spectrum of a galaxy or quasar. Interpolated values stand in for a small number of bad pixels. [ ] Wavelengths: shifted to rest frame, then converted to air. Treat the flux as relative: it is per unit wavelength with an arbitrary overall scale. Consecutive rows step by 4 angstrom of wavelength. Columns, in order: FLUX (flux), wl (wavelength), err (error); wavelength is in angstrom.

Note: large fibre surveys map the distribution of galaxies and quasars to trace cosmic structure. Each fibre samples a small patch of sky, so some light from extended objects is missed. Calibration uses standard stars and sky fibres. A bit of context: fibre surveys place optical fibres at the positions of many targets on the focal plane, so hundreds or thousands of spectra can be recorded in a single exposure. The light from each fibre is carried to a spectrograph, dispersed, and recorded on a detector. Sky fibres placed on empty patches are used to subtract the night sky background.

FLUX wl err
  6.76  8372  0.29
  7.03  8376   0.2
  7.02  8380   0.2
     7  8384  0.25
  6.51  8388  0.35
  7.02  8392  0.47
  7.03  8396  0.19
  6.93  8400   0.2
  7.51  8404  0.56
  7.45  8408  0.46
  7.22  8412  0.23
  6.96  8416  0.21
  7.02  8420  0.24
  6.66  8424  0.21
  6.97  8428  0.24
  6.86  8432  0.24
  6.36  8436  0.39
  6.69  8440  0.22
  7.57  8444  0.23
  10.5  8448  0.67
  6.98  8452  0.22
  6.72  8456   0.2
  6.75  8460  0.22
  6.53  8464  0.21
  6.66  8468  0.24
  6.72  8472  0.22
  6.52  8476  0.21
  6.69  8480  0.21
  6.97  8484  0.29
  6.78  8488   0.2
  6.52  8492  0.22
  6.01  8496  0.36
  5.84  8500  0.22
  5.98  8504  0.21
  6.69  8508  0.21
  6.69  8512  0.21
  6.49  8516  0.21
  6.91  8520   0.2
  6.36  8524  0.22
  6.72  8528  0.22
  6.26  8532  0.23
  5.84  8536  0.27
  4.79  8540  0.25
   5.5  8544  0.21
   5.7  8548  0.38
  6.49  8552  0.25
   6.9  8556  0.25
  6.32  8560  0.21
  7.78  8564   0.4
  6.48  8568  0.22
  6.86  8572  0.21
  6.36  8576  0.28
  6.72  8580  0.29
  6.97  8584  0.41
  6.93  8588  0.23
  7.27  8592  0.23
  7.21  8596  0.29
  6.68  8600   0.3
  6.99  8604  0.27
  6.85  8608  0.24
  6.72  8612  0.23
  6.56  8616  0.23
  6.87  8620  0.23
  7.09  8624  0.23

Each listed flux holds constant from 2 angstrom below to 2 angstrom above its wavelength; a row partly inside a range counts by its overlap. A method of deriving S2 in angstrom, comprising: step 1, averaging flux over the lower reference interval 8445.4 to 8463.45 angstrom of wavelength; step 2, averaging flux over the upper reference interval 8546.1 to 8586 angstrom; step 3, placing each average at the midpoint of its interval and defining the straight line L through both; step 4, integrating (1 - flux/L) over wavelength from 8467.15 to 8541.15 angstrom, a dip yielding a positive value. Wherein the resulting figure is 8.2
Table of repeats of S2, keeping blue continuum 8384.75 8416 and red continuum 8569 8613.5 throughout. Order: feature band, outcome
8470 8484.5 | 0.61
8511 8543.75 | 3.46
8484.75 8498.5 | 1.01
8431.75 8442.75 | 0.59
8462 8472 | 0.55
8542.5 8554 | 1.66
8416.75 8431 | 0.34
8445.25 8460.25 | -1.75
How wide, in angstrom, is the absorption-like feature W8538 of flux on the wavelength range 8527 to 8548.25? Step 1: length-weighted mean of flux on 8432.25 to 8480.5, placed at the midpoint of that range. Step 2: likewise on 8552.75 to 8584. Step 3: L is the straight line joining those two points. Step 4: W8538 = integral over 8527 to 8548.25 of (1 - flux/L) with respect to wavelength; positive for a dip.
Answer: 3.4 angstrom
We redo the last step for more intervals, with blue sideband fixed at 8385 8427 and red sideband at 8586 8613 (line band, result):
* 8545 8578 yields 1.9 angstrom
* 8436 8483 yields -0.5 angstrom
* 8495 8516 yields 2.1 angstrom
